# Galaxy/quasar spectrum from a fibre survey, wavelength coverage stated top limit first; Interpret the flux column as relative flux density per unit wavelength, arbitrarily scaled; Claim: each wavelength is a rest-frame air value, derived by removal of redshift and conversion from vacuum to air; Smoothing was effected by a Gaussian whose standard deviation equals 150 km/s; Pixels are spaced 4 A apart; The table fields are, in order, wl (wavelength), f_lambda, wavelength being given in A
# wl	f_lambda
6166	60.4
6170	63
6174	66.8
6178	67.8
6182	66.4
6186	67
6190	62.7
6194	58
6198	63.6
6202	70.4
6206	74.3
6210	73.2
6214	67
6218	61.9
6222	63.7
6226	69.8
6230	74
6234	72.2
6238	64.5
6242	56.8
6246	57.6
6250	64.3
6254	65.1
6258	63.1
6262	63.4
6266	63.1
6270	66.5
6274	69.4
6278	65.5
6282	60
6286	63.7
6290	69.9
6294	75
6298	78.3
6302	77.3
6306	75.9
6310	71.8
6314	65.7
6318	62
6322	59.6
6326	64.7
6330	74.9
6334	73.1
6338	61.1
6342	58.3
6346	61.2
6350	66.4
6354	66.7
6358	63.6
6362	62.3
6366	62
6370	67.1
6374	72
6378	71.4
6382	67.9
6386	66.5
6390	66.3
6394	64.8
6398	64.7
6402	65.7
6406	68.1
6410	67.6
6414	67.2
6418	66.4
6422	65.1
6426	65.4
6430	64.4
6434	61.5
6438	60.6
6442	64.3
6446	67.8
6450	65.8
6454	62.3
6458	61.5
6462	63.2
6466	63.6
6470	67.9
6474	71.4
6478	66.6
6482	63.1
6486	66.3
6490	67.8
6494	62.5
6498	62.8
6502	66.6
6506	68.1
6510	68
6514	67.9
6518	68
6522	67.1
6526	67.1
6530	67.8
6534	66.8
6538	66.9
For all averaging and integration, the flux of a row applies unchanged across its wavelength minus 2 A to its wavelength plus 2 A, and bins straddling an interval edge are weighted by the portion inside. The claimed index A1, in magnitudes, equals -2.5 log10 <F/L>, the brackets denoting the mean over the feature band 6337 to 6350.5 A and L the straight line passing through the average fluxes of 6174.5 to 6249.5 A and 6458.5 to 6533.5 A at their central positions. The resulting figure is 0.08 mag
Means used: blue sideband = 66.1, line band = 61.3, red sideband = 66.3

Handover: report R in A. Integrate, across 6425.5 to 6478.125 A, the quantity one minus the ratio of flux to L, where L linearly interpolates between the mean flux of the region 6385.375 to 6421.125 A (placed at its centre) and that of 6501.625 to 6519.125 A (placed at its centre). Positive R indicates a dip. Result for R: 1.8 A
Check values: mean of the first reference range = 66.3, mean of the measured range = 64.7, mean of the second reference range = 67.8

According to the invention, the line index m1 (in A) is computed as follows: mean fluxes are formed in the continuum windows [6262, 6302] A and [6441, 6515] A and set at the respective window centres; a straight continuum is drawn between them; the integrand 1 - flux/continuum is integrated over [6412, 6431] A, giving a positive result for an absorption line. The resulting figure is 0.17 A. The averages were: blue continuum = 68.2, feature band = 65.8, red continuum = 65.6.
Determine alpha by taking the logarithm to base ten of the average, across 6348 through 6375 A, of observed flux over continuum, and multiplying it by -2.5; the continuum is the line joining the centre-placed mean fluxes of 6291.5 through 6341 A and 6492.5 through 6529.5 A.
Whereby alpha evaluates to 0.06 mag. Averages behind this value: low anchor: 69.7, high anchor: 66.6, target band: 65.5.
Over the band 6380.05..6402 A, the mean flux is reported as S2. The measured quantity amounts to 66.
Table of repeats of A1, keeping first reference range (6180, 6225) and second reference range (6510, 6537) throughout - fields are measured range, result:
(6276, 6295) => 0.00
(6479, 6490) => 0.03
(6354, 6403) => 0.01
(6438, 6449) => 0.04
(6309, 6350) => 0.03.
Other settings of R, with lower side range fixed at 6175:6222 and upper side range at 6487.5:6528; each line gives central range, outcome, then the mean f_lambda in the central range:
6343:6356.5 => 0.5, 64.2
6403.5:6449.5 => 0.8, 65.3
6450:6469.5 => 0.9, 63.4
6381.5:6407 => 0.2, 66.1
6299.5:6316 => -1.6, 72.8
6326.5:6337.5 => -0.7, 71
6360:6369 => 0.5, 62.7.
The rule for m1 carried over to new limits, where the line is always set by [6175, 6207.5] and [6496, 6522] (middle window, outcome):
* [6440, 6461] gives 0.8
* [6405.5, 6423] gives 0.0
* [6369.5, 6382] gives -0.7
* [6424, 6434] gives 0.4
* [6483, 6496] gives 0.3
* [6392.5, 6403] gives 0.3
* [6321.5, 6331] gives 0.0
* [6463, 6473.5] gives 0.1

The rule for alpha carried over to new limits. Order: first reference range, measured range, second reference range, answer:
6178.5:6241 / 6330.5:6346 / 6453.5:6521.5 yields 0.03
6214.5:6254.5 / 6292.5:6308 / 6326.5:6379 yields -0.17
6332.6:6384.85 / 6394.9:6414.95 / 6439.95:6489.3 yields -0.02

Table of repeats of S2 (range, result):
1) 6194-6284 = 65.7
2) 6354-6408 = 66.4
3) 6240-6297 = 64.8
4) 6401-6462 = 64.8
